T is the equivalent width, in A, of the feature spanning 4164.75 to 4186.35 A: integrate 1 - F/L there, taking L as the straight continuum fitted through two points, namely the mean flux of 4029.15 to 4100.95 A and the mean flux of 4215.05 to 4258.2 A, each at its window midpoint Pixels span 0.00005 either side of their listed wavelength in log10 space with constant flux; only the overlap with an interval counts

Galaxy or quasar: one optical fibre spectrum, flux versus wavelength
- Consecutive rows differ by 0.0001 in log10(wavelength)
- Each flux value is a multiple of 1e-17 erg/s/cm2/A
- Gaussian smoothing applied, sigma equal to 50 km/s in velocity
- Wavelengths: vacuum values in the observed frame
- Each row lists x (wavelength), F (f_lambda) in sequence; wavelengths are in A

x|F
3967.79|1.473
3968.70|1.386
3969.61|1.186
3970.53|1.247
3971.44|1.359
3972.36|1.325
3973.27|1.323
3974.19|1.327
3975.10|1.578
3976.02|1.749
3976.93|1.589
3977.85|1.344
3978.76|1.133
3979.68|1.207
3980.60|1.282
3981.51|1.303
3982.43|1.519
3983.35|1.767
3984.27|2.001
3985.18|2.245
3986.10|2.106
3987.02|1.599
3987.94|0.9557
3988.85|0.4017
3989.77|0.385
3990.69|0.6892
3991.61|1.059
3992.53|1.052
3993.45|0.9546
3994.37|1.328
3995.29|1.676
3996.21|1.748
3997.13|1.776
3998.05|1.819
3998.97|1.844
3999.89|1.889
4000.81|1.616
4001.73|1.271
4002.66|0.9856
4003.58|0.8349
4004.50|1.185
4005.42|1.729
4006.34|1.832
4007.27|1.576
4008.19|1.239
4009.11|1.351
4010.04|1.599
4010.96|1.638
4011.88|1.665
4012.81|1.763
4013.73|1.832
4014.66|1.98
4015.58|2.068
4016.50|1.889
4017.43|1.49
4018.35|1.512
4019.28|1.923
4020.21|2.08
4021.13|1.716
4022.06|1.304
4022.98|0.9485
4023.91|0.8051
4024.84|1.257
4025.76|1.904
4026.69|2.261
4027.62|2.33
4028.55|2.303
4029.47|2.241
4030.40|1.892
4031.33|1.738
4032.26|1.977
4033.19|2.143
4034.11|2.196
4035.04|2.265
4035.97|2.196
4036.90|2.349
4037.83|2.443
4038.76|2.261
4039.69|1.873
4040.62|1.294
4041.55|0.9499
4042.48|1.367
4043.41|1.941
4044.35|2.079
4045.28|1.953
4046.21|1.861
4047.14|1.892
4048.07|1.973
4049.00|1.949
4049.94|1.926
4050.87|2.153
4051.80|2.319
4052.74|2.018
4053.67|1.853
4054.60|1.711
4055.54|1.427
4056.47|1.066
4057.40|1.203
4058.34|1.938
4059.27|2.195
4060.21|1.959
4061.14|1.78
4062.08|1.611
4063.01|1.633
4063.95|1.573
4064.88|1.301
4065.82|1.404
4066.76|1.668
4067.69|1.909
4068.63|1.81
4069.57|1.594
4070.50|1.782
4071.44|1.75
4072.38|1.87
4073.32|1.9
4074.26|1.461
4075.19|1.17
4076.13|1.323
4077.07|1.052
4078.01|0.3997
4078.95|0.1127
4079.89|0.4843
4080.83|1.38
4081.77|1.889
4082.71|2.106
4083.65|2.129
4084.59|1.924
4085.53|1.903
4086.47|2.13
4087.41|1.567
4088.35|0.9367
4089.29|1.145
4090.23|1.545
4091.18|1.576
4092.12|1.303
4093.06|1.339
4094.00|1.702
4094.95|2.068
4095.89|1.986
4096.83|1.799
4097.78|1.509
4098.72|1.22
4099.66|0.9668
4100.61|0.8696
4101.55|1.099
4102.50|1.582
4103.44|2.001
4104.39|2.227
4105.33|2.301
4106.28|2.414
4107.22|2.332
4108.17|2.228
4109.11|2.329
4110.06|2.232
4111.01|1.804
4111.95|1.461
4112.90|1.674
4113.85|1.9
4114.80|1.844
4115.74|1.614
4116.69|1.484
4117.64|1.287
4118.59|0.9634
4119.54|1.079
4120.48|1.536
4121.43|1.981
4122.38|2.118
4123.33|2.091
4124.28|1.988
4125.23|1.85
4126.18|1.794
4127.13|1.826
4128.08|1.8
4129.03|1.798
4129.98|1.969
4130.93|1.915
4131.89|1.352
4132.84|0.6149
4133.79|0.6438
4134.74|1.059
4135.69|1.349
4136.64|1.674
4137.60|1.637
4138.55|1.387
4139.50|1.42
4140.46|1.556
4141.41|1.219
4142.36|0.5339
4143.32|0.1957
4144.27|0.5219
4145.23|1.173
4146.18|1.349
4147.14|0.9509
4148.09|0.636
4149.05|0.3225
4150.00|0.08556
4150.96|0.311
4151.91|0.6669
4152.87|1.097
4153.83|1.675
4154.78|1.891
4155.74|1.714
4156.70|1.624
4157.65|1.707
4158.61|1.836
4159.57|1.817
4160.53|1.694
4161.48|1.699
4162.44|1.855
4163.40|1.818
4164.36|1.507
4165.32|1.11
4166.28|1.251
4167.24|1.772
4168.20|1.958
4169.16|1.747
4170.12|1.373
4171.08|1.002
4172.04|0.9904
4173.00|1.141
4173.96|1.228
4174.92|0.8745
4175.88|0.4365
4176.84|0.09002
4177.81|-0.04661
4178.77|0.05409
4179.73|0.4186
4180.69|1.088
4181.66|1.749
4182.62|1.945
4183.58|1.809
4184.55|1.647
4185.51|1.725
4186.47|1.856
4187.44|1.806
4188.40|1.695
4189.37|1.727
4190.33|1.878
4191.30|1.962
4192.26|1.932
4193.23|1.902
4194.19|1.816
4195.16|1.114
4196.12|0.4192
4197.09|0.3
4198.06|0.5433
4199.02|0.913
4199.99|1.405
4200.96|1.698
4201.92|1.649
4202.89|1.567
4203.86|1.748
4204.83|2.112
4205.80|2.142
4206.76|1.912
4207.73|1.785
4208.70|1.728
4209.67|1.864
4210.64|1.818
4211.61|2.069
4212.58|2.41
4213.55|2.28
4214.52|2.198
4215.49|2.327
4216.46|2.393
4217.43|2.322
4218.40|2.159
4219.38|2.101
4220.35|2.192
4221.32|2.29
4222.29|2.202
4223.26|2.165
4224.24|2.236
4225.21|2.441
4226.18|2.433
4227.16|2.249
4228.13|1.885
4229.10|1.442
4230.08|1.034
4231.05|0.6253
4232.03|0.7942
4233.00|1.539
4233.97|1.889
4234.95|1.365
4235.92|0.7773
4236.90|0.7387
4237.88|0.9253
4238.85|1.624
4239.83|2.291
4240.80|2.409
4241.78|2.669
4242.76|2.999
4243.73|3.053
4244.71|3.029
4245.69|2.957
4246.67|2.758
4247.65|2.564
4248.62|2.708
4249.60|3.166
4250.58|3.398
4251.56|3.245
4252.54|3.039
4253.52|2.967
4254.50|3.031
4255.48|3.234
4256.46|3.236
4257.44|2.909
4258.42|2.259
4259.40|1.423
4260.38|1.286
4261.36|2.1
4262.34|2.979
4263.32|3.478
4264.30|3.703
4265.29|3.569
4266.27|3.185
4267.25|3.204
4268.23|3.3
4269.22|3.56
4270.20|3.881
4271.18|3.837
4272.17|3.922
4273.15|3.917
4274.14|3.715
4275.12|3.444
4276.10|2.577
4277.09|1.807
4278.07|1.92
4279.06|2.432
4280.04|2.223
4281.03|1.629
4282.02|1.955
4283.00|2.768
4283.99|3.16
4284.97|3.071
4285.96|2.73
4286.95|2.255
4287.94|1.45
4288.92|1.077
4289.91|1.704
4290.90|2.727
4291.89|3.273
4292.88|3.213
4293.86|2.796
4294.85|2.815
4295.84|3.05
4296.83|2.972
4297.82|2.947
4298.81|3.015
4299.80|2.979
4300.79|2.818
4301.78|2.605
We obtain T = 9.4 A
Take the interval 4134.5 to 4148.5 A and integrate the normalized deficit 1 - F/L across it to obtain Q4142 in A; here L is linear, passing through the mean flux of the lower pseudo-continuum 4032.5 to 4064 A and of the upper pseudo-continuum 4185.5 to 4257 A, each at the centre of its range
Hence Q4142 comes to 5.99 A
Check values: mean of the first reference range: 1.87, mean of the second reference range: 2.02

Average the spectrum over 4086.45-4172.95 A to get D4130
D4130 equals 1.49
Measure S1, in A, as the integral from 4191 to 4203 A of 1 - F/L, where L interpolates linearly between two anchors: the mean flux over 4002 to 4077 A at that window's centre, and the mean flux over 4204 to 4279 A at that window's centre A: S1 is 5.1 A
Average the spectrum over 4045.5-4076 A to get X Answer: 1.74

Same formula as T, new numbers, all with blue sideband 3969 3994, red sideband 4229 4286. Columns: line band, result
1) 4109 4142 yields 6.29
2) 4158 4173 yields 4.21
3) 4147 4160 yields 5.79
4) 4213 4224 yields 0.72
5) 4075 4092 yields 3.90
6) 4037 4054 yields -3.08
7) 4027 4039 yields -4.81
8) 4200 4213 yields 2.66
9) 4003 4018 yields -1.48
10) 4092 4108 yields 1.32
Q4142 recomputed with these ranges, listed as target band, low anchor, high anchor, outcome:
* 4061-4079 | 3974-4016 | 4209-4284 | 2.9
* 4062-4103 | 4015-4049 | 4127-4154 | 0.5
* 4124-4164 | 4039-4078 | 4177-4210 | 5.3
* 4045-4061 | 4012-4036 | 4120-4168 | -1.1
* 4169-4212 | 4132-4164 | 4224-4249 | 5.4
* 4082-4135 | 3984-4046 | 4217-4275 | 8.5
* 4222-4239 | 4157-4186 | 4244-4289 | 5.1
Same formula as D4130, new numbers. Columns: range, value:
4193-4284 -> 2.28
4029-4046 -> 1.95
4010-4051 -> 1.85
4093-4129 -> 1.75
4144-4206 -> 1.31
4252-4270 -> 2.93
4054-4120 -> 1.6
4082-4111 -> 1.75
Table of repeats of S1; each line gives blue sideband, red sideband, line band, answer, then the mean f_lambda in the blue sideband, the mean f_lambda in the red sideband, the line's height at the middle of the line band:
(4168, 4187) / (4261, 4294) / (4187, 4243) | -0.5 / 1.14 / 2.84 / 1.78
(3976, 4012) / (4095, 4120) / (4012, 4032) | -3.8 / 1.42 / 1.71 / 1.49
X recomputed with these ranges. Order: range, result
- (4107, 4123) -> 1.75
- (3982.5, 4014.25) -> 1.45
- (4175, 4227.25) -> 1.67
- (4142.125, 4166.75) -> 1.2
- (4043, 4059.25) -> 1.85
